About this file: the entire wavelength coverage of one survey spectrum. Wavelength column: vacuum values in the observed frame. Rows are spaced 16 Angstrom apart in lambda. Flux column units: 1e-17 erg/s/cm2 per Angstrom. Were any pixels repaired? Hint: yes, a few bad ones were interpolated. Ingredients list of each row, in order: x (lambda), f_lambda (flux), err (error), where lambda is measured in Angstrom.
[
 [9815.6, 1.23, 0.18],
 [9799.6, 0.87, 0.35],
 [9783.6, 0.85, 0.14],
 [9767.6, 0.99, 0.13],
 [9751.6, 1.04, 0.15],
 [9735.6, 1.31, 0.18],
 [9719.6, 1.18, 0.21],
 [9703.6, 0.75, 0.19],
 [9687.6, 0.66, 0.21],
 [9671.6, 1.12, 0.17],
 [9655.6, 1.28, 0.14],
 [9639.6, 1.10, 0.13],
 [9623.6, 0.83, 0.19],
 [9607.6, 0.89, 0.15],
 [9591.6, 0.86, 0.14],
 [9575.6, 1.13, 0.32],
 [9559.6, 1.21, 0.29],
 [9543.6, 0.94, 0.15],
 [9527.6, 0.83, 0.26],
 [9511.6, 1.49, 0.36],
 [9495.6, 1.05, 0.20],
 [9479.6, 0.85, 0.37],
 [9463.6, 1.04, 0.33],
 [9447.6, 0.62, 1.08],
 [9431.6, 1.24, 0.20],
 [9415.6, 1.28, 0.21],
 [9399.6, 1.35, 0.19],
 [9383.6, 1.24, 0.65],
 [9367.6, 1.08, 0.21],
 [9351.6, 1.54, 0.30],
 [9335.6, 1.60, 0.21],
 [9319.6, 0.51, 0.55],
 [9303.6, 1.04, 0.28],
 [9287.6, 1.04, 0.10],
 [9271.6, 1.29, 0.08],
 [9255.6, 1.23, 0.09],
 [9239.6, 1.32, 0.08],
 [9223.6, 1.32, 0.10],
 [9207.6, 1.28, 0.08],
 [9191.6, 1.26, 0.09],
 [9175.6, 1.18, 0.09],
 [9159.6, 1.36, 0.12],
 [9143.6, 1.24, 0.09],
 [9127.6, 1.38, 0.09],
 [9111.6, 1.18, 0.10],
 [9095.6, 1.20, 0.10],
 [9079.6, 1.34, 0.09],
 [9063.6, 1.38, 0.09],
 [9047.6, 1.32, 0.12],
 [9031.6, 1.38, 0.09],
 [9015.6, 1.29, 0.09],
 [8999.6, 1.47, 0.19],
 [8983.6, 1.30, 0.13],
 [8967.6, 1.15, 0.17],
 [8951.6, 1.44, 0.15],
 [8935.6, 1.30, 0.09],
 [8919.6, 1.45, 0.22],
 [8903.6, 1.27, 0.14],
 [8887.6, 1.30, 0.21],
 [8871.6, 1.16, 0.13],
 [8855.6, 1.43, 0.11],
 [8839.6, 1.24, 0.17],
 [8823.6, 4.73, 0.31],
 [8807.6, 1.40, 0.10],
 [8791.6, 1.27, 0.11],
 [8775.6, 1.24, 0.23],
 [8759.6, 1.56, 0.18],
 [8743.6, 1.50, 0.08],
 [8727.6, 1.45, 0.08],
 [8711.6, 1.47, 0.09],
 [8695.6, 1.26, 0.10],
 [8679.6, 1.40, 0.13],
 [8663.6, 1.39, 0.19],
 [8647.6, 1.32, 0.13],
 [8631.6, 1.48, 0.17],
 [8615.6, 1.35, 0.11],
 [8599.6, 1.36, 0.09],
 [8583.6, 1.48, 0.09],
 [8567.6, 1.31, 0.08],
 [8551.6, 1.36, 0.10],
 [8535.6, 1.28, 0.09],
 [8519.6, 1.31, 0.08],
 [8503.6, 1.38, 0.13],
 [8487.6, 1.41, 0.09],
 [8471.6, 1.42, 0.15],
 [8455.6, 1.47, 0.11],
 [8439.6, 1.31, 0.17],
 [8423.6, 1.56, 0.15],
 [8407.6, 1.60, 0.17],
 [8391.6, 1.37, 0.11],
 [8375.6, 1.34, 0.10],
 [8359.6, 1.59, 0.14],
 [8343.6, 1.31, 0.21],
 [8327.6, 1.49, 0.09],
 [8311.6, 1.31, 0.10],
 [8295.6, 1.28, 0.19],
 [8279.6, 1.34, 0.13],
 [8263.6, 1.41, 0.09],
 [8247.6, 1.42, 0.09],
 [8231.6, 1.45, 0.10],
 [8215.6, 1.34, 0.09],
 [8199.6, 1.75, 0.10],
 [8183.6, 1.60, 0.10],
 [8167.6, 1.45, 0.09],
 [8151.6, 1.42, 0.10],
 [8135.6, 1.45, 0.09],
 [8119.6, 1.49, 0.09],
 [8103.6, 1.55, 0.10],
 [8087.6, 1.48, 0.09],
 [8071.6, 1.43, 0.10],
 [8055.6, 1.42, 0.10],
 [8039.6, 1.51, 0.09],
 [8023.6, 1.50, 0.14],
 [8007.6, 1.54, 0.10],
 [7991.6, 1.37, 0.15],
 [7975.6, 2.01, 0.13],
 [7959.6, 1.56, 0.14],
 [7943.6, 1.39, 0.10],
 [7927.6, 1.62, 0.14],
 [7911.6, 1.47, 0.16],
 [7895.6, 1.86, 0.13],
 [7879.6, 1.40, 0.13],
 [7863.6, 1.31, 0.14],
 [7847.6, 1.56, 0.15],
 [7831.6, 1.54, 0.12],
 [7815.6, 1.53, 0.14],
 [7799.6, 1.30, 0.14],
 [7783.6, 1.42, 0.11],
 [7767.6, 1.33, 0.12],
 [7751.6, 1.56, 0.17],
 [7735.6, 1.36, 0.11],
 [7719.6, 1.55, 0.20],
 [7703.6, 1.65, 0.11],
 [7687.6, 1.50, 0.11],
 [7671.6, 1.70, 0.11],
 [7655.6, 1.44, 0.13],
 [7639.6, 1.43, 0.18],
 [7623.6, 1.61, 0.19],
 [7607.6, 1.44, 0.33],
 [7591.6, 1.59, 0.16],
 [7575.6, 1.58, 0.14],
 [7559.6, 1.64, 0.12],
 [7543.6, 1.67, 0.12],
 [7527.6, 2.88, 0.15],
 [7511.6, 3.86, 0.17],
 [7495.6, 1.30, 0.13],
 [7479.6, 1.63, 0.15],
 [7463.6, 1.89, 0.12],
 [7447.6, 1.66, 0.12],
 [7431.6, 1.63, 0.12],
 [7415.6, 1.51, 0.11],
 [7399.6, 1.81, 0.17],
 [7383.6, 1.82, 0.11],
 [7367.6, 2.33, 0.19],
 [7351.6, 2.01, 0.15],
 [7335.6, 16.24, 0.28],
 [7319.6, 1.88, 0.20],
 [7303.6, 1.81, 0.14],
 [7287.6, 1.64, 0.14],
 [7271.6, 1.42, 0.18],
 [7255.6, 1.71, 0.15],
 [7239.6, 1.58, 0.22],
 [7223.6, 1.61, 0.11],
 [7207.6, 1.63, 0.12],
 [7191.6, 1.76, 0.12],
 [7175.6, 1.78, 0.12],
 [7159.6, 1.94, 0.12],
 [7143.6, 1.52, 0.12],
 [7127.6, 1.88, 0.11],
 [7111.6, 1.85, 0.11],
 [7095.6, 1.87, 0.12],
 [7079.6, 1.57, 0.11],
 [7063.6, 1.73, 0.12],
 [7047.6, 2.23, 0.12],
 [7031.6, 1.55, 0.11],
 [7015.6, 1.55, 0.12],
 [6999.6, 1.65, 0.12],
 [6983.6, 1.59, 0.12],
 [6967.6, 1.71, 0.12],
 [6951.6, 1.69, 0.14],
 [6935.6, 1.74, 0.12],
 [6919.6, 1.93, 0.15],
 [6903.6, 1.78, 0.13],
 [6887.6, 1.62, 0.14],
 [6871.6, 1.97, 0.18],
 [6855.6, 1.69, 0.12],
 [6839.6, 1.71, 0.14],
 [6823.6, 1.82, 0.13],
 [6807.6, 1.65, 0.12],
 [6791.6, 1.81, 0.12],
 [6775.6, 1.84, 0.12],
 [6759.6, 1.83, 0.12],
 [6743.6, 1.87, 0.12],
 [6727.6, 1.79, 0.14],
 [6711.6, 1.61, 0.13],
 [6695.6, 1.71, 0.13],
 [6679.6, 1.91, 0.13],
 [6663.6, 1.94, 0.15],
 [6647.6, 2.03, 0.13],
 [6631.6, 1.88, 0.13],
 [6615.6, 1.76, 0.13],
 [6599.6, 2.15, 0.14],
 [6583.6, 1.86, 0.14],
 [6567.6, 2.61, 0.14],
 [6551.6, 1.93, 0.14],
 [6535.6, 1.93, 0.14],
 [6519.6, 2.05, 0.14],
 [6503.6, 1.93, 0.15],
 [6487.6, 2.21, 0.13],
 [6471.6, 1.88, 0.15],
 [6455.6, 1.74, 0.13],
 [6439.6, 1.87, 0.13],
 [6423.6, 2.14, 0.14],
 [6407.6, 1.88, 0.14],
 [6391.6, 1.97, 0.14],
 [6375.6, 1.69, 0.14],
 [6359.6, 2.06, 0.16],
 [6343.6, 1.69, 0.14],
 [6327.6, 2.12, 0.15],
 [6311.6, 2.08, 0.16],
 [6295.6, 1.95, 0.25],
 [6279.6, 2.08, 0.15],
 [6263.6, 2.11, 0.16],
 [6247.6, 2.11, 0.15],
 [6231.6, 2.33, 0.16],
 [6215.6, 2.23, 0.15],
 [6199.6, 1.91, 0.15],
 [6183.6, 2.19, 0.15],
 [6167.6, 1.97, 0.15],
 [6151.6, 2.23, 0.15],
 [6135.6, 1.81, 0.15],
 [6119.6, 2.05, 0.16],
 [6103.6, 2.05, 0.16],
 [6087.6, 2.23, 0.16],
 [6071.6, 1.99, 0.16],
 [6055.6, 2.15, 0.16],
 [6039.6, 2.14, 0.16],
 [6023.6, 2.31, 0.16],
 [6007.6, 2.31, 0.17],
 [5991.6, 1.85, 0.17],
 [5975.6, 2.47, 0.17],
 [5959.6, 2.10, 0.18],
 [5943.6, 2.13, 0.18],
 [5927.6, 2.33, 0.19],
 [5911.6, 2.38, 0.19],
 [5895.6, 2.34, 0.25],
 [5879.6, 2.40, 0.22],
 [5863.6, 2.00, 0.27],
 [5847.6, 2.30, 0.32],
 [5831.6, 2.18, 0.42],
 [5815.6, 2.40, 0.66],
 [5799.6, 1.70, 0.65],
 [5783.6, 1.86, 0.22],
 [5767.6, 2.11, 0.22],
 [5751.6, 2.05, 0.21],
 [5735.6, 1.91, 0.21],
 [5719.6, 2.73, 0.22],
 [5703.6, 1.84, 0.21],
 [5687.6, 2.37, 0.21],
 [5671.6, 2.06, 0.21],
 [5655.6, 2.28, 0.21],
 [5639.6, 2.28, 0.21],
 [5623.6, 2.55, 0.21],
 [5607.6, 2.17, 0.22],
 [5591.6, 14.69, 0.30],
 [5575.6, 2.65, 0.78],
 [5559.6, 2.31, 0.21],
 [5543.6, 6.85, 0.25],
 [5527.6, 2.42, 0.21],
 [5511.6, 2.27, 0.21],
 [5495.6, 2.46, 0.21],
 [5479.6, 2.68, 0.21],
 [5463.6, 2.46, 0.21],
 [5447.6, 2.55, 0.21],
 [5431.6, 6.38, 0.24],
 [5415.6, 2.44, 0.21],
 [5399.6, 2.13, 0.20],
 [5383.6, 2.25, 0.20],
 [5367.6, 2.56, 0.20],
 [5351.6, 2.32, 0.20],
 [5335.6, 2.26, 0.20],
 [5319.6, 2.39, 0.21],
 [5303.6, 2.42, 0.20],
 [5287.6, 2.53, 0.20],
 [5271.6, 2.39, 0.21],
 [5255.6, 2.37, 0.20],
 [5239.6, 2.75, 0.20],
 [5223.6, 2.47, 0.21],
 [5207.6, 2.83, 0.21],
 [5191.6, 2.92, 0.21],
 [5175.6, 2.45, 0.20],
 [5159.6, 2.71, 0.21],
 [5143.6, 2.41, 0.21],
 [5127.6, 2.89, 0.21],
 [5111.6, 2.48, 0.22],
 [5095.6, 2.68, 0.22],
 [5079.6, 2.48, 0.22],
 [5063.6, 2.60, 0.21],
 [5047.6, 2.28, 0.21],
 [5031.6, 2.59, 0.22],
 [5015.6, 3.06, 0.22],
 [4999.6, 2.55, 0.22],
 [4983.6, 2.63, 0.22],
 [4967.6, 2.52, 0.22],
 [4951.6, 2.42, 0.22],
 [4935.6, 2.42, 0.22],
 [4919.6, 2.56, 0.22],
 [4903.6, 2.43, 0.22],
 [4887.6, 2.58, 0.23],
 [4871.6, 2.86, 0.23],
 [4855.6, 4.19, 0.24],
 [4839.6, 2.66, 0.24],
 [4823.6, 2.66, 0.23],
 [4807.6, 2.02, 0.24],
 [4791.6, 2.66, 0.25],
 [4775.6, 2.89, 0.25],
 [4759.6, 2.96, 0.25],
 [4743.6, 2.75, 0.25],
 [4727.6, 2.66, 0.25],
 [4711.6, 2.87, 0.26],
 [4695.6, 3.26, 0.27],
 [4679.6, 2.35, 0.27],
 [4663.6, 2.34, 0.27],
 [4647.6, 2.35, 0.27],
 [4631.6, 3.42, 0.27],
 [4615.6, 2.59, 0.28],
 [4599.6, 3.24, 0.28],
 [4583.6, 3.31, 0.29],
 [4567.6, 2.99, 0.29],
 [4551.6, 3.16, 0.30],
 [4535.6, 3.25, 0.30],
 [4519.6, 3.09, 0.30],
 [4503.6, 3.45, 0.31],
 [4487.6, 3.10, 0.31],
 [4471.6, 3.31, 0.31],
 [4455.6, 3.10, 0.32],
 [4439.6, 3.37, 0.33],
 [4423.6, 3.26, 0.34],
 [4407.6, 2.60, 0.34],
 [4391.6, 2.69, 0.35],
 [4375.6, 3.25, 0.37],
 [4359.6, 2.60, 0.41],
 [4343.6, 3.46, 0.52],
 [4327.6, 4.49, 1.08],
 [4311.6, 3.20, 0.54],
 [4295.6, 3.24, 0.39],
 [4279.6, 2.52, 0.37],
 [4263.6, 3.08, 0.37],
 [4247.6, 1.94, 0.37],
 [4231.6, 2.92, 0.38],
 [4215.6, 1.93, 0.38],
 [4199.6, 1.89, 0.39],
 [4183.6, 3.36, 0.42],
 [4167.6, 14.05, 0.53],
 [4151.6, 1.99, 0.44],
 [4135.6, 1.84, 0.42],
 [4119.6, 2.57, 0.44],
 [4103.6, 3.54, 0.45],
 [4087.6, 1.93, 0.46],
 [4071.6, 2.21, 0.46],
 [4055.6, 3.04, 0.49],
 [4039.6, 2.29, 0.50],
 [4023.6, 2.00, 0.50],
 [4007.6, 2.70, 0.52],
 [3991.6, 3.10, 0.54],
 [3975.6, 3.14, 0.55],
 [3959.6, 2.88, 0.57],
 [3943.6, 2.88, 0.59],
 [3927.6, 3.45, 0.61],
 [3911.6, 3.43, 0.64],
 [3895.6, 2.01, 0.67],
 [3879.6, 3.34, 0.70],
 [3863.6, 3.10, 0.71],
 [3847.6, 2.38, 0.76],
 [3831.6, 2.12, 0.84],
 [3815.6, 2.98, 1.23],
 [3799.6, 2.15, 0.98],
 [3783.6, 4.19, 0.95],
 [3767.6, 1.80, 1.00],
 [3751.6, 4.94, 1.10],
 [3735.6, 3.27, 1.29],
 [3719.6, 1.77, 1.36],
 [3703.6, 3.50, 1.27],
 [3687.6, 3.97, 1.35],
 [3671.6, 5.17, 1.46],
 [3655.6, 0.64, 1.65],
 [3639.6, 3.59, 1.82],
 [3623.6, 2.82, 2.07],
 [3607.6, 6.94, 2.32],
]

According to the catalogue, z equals 0.12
